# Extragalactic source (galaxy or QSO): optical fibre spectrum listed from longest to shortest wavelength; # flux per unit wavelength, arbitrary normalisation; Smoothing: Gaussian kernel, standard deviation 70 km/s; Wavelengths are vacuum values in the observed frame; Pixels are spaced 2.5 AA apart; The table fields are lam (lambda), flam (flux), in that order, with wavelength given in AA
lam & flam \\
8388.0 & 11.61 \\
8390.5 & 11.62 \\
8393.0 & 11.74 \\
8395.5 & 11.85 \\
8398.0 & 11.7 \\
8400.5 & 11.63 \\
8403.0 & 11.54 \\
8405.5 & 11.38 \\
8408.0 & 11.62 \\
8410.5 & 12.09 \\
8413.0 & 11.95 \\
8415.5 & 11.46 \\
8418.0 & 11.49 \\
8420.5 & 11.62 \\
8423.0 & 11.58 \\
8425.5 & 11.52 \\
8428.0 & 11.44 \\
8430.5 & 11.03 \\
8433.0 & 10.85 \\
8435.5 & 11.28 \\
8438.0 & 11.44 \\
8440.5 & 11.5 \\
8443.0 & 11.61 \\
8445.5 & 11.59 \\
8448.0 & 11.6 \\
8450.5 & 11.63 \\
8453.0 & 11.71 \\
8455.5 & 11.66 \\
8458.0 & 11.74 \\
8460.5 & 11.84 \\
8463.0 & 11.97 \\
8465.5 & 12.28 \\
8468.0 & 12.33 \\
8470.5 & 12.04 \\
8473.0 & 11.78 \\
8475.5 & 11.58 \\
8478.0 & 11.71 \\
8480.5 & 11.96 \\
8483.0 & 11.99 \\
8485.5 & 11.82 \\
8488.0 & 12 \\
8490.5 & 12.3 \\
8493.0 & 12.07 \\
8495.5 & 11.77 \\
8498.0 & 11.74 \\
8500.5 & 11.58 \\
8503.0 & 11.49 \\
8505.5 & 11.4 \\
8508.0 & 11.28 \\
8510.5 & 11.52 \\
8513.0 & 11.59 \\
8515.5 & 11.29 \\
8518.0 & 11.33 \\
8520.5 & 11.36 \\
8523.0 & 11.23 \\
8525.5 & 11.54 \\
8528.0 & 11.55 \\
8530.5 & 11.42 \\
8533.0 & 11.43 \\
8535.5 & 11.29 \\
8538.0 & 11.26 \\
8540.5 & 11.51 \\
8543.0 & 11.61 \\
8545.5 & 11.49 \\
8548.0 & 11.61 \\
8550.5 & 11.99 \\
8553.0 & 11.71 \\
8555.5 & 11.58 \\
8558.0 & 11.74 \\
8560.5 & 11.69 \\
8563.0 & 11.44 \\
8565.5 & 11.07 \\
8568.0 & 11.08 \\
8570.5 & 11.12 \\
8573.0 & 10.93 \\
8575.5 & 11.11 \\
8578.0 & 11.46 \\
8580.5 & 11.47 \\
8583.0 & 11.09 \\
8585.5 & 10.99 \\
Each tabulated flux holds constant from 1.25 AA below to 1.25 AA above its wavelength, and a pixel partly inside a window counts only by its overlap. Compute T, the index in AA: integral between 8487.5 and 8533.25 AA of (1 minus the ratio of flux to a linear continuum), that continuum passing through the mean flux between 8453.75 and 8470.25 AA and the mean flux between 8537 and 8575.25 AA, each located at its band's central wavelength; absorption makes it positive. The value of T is 0.5 AA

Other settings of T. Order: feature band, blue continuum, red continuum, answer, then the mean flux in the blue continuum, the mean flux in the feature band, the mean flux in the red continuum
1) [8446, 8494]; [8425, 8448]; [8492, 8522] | -1.9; 11.4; 11.9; 11.5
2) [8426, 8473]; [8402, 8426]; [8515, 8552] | -0.3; 11.6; 11.6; 11.5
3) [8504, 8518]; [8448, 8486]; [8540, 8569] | 0.4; 11.9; 11.4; 11.5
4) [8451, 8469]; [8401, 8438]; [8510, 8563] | -0.7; 11.5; 11.9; 11.5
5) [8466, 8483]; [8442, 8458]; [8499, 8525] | -0.5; 11.6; 11.9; 11.4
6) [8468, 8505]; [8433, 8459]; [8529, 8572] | -1.1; 11.5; 11.9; 11.5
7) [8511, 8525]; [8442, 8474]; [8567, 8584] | 0.1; 11.8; 11.4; 11.2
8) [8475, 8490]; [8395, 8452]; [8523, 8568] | -0.5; 11.5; 11.9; 11.5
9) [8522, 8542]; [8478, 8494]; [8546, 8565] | 0.6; 12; 11.4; 11.6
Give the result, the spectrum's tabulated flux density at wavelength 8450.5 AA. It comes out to 11.63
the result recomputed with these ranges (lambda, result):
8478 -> 11.71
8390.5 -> 11.62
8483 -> 11.99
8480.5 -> 11.96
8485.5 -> 11.82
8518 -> 11.33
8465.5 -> 12.28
